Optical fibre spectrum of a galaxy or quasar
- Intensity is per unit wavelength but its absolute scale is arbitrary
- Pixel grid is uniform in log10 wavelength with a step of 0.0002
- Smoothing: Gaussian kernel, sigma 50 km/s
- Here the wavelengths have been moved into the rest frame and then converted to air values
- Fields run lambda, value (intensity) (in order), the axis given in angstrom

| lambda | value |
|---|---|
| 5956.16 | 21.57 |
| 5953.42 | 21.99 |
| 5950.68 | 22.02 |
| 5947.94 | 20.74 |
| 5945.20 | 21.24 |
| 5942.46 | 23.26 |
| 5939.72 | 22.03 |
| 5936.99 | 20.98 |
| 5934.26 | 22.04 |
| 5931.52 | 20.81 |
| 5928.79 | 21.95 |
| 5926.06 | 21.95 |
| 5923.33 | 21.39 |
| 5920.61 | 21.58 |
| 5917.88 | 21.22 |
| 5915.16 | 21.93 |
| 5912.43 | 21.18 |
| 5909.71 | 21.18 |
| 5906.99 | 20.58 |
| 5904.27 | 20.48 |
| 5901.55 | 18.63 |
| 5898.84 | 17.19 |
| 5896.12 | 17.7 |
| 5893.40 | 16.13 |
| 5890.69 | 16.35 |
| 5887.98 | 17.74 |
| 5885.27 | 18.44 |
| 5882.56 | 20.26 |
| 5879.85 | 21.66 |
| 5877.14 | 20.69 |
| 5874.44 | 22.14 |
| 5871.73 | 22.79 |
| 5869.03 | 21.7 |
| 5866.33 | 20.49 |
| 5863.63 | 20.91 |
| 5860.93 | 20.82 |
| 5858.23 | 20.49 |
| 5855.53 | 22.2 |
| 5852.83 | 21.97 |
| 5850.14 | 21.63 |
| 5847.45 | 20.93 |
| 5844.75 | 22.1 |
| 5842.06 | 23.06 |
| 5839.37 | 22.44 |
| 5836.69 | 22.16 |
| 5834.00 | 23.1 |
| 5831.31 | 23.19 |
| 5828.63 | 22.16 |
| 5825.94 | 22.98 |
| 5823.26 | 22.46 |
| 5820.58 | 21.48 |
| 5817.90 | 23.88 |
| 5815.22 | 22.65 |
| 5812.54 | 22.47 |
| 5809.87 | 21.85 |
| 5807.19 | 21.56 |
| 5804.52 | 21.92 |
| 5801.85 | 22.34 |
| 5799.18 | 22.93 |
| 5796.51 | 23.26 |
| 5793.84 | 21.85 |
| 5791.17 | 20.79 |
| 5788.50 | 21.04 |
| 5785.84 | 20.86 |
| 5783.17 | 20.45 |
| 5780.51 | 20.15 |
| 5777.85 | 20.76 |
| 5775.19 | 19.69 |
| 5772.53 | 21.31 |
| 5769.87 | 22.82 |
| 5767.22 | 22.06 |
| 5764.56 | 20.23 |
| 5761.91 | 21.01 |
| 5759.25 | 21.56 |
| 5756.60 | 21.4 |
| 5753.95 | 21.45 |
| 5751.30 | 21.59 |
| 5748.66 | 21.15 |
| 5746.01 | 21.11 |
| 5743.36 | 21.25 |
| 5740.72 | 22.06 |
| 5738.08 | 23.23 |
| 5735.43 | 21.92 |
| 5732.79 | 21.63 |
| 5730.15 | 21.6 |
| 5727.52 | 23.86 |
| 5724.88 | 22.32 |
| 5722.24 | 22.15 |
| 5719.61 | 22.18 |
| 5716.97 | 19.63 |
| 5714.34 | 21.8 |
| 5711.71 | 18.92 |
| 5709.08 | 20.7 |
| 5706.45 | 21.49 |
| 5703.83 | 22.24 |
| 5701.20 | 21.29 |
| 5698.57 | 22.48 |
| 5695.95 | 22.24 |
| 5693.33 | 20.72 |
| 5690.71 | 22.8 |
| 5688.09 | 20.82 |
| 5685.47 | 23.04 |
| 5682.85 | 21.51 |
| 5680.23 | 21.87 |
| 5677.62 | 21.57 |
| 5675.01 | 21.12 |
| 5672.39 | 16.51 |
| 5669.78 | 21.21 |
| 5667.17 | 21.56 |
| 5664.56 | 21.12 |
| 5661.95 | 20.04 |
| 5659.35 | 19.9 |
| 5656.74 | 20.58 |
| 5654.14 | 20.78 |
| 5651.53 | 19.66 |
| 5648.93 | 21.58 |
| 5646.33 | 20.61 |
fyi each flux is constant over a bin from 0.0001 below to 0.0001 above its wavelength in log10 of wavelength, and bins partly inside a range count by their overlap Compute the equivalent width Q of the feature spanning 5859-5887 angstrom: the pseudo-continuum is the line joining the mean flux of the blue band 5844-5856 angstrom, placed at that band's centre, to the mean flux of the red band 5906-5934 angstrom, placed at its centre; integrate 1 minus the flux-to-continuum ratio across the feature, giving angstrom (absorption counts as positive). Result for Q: 0.88 angstrom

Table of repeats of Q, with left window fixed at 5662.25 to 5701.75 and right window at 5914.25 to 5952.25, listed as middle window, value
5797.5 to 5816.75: -0.7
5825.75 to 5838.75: -0.7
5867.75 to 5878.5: -0.1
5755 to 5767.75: 0.1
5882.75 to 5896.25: 2.6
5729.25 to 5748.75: -0.4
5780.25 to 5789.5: 0.3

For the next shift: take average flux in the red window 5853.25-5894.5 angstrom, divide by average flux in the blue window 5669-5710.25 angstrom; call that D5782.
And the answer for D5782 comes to 0.95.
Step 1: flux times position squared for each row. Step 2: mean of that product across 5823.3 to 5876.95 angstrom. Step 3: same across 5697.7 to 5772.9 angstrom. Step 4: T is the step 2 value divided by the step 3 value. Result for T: 1.06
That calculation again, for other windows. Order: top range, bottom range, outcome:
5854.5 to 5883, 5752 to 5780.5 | 1.04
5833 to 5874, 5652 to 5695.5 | 1.11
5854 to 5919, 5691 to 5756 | 0.98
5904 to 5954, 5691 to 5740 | 1.07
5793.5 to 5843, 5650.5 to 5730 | 1.11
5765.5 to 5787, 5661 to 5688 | 1.04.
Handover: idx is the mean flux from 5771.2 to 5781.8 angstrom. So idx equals 20.5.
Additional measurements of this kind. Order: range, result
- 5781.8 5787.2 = 20.7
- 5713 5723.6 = 21.4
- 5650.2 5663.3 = 20.2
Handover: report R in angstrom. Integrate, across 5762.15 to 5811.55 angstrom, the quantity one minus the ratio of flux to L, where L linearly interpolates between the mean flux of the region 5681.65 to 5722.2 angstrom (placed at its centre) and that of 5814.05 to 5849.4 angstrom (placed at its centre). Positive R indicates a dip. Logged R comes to 1.6 angstrom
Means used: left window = 21.5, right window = 22.5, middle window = 21.4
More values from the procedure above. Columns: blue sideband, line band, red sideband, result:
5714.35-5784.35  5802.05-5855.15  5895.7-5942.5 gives -2.8 angstrom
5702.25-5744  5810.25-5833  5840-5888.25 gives -1.4 angstrom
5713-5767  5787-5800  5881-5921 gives -0.6 angstrom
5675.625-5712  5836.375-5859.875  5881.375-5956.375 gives -1.2 angstrom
